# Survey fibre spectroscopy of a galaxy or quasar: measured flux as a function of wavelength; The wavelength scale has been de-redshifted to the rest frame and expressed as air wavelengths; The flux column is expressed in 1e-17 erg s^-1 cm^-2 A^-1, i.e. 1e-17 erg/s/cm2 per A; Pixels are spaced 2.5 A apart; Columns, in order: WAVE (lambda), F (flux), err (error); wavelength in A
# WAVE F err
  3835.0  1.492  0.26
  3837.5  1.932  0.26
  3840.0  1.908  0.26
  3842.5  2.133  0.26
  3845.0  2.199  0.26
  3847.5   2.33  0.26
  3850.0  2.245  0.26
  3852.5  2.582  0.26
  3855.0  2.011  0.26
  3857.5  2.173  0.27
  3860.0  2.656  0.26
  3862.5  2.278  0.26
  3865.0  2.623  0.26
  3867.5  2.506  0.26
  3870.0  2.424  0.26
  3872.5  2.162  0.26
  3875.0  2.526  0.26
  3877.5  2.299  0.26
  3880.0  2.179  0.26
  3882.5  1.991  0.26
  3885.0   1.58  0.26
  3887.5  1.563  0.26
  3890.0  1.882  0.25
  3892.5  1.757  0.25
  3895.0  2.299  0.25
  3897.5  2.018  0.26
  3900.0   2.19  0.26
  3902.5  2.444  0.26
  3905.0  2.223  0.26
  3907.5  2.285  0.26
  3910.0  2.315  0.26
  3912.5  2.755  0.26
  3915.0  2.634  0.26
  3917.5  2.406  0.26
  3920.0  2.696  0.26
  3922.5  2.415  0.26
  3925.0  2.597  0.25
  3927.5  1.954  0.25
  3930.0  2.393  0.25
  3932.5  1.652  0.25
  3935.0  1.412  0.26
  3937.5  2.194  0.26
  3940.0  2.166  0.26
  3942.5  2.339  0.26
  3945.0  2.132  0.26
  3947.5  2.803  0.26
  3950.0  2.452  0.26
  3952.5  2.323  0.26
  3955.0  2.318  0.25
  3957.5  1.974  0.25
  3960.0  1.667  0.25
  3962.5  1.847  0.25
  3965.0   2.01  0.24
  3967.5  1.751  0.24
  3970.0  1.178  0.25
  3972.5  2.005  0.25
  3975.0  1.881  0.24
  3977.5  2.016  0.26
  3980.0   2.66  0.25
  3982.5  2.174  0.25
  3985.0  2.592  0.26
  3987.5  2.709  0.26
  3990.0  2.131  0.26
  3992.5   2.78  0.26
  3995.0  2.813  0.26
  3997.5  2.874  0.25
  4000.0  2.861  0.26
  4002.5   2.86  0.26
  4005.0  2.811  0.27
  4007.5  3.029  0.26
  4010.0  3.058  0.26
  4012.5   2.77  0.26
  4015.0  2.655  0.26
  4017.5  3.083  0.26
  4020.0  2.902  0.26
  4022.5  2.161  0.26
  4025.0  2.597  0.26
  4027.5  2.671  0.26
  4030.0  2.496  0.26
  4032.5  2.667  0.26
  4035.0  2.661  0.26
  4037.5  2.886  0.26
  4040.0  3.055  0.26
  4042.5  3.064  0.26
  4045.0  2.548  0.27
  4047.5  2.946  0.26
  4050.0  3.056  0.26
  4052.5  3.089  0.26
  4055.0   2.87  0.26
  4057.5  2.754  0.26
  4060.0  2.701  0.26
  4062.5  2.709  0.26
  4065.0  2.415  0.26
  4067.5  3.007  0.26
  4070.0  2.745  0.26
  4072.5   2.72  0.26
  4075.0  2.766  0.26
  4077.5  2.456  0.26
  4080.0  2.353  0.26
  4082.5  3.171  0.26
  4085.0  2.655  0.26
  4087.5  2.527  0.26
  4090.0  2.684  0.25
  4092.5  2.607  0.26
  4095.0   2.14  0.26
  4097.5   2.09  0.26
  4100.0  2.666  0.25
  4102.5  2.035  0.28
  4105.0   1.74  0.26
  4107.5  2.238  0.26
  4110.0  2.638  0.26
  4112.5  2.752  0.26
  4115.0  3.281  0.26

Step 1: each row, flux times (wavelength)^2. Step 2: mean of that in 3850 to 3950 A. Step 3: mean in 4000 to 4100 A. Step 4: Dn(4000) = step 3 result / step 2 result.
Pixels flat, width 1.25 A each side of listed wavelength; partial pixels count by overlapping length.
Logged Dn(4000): 1.31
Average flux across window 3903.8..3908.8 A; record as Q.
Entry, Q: 2.25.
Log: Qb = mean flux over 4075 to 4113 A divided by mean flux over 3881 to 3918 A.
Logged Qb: 1.14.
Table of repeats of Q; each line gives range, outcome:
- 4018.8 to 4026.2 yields 2.55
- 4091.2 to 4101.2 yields 2.38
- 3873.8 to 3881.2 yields 2.33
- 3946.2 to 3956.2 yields 2.47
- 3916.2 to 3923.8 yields 2.51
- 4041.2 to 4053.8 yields 2.94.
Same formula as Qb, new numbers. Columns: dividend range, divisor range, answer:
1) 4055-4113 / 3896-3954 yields 1.11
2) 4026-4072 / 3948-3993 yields 1.31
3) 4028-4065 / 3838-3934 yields 1.25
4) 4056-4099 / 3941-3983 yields 1.25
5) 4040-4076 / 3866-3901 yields 1.34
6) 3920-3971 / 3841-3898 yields 0.96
